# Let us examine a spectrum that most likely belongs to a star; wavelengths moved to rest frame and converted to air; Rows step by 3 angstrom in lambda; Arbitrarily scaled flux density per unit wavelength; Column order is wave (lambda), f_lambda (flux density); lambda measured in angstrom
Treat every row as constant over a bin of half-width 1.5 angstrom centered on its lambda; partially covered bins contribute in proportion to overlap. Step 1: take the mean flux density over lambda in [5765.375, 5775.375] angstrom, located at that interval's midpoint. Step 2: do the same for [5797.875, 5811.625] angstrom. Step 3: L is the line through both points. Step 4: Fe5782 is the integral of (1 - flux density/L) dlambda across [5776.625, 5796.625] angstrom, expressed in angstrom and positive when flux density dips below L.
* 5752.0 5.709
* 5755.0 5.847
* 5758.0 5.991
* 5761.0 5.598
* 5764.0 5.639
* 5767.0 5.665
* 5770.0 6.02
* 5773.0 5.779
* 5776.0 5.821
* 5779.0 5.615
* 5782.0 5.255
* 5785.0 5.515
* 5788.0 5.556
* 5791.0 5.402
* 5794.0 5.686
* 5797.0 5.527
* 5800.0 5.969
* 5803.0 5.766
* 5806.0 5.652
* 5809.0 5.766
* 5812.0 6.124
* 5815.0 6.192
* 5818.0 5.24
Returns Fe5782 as 1.0 angstrom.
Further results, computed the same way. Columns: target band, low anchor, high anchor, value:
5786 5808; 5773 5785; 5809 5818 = 0.5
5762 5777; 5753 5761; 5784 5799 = -0.1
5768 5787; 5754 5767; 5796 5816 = 0.4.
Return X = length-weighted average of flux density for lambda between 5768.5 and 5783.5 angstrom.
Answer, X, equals 5.7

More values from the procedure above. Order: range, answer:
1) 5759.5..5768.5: 5.63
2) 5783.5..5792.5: 5.49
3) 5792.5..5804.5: 5.74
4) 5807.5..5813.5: 5.95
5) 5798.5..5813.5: 5.86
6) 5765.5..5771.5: 5.84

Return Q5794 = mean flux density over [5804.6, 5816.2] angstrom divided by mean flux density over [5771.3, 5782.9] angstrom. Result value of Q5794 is 1.05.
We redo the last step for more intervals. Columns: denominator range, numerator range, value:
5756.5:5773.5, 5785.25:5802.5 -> 0.97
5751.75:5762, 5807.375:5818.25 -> 1.02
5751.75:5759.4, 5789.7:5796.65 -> 0.94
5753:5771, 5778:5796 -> 0.95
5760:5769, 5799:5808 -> 1.02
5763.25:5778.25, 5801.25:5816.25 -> 1.02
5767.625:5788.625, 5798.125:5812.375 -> 1.03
